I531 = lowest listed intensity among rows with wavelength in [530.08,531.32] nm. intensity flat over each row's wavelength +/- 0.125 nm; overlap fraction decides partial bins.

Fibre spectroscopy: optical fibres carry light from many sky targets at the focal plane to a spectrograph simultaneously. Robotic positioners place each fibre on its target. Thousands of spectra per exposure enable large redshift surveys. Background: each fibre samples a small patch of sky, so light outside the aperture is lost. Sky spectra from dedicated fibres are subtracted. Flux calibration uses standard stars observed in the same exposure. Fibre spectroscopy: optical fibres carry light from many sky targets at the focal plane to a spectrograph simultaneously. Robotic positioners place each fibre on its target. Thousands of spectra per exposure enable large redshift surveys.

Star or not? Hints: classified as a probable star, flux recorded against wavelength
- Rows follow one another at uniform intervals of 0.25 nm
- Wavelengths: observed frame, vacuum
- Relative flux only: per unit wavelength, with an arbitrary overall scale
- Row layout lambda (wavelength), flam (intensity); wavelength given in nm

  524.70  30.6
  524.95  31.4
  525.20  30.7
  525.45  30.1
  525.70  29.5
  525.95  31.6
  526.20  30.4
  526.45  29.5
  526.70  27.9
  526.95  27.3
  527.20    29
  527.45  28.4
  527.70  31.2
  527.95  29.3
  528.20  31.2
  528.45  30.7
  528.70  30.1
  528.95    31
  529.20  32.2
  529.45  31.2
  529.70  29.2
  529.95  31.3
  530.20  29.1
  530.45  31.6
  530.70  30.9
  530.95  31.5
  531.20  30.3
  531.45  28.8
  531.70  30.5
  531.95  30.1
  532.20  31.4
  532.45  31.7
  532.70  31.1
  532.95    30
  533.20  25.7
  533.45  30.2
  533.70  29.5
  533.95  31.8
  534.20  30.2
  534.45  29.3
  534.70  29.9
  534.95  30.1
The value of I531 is 29.1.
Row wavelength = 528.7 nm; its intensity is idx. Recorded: 30.1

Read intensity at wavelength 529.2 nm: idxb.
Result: 32.2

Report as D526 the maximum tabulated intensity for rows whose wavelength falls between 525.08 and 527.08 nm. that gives 31.6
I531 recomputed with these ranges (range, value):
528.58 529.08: 30.1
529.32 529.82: 29.2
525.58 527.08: 27.3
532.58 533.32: 25.7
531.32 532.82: 28.8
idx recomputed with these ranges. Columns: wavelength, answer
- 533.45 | 30.2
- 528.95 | 31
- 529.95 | 31.3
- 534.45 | 29.3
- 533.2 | 25.7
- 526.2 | 30.4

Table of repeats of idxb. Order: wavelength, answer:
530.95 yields 31.5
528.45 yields 30.7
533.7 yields 29.5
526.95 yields 27.3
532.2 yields 31.4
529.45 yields 31.2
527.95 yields 29.3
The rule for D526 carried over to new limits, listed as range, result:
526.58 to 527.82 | 31.2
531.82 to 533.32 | 31.7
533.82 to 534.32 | 31.8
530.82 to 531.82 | 31.5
